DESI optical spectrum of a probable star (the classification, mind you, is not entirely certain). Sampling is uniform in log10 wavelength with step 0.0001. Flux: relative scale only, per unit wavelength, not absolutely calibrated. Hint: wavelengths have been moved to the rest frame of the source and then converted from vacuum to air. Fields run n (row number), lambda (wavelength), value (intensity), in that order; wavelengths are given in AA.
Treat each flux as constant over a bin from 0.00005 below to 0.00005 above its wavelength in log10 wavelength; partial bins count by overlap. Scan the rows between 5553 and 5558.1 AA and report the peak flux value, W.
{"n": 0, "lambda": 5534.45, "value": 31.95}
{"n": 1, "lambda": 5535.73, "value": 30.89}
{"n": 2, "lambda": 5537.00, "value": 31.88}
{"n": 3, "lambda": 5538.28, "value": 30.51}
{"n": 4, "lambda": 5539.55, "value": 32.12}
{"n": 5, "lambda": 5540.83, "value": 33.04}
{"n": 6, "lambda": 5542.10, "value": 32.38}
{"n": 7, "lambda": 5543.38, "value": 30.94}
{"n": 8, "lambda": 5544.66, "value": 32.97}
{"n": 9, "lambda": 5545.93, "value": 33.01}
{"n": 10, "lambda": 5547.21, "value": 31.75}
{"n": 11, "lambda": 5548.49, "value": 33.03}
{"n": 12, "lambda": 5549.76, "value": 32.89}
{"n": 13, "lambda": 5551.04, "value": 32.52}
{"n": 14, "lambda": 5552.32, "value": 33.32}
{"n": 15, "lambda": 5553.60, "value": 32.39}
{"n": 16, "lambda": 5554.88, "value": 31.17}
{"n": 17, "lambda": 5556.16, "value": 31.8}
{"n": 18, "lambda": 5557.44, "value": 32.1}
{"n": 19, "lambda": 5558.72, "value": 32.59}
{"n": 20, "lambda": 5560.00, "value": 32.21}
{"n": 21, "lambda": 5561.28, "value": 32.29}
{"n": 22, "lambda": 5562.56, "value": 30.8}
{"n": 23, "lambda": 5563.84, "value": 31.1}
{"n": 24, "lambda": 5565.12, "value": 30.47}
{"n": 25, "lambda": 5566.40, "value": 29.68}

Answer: 32.39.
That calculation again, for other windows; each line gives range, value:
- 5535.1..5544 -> 33.04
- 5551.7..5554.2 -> 33.32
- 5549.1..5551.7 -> 32.89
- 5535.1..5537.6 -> 31.88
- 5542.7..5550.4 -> 33.03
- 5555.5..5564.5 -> 32.59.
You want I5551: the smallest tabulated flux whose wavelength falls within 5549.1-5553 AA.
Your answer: 32.52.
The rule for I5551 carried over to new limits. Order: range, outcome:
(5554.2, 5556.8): 31.17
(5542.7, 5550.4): 30.94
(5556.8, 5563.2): 30.8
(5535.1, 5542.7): 30.51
